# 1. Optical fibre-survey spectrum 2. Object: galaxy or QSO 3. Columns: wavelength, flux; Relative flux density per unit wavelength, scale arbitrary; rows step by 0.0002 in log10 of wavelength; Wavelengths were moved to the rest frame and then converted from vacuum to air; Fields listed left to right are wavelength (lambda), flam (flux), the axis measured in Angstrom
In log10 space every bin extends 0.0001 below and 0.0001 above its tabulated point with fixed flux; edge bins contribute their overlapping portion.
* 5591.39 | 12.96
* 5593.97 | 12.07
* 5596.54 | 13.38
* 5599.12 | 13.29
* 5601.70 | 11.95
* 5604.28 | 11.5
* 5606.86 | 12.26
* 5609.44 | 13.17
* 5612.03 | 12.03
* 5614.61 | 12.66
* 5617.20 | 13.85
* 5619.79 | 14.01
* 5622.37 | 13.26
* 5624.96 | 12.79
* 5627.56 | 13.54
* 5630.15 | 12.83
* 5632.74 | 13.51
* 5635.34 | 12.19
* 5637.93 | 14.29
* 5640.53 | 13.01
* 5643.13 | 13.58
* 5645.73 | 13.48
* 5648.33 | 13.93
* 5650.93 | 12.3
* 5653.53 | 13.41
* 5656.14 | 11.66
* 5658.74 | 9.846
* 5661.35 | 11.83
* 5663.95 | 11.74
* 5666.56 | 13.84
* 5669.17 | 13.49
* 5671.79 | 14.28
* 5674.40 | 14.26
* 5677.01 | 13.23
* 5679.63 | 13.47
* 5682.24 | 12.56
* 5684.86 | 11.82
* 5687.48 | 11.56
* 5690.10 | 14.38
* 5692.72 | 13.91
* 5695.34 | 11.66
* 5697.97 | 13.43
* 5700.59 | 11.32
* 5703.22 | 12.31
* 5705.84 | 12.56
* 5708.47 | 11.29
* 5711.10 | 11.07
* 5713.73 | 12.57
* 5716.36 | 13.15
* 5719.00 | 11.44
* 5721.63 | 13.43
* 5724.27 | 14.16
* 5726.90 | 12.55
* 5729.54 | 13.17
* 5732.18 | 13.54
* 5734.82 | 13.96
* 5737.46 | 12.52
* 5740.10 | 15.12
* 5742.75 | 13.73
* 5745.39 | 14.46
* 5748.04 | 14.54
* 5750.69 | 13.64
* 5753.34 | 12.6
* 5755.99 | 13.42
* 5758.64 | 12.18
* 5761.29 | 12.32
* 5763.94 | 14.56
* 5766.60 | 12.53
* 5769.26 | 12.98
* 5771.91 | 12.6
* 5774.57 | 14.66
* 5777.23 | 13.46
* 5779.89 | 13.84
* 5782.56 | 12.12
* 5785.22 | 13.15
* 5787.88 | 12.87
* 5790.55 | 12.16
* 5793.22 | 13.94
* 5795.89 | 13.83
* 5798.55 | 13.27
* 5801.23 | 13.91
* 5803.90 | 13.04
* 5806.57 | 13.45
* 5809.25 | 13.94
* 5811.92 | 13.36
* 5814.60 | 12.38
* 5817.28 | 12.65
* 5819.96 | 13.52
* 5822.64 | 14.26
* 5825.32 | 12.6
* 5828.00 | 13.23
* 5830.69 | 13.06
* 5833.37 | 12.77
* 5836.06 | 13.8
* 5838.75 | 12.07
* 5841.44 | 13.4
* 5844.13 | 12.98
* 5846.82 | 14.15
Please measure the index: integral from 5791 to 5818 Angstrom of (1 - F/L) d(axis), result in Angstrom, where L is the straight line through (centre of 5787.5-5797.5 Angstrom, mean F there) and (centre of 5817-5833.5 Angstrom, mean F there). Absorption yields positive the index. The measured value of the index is -0.3 Angstrom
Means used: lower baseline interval 13.2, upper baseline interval 13.2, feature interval 13.4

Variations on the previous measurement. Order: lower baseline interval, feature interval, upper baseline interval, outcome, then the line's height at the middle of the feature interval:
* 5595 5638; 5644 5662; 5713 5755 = 0.9 Angstrom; 13.1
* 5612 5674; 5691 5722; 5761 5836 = 1.8 Angstrom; 13.1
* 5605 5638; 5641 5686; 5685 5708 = -0.4 Angstrom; 12.8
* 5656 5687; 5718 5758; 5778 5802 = -1.5 Angstrom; 13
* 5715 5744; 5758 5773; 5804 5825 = 0.5 Angstrom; 13.3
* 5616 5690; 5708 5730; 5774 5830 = 1.0 Angstrom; 13.1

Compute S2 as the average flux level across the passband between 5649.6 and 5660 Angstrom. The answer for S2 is 11.8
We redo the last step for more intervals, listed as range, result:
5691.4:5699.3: 13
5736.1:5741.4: 13.8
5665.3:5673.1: 13.9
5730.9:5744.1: 13.8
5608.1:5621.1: 13.1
